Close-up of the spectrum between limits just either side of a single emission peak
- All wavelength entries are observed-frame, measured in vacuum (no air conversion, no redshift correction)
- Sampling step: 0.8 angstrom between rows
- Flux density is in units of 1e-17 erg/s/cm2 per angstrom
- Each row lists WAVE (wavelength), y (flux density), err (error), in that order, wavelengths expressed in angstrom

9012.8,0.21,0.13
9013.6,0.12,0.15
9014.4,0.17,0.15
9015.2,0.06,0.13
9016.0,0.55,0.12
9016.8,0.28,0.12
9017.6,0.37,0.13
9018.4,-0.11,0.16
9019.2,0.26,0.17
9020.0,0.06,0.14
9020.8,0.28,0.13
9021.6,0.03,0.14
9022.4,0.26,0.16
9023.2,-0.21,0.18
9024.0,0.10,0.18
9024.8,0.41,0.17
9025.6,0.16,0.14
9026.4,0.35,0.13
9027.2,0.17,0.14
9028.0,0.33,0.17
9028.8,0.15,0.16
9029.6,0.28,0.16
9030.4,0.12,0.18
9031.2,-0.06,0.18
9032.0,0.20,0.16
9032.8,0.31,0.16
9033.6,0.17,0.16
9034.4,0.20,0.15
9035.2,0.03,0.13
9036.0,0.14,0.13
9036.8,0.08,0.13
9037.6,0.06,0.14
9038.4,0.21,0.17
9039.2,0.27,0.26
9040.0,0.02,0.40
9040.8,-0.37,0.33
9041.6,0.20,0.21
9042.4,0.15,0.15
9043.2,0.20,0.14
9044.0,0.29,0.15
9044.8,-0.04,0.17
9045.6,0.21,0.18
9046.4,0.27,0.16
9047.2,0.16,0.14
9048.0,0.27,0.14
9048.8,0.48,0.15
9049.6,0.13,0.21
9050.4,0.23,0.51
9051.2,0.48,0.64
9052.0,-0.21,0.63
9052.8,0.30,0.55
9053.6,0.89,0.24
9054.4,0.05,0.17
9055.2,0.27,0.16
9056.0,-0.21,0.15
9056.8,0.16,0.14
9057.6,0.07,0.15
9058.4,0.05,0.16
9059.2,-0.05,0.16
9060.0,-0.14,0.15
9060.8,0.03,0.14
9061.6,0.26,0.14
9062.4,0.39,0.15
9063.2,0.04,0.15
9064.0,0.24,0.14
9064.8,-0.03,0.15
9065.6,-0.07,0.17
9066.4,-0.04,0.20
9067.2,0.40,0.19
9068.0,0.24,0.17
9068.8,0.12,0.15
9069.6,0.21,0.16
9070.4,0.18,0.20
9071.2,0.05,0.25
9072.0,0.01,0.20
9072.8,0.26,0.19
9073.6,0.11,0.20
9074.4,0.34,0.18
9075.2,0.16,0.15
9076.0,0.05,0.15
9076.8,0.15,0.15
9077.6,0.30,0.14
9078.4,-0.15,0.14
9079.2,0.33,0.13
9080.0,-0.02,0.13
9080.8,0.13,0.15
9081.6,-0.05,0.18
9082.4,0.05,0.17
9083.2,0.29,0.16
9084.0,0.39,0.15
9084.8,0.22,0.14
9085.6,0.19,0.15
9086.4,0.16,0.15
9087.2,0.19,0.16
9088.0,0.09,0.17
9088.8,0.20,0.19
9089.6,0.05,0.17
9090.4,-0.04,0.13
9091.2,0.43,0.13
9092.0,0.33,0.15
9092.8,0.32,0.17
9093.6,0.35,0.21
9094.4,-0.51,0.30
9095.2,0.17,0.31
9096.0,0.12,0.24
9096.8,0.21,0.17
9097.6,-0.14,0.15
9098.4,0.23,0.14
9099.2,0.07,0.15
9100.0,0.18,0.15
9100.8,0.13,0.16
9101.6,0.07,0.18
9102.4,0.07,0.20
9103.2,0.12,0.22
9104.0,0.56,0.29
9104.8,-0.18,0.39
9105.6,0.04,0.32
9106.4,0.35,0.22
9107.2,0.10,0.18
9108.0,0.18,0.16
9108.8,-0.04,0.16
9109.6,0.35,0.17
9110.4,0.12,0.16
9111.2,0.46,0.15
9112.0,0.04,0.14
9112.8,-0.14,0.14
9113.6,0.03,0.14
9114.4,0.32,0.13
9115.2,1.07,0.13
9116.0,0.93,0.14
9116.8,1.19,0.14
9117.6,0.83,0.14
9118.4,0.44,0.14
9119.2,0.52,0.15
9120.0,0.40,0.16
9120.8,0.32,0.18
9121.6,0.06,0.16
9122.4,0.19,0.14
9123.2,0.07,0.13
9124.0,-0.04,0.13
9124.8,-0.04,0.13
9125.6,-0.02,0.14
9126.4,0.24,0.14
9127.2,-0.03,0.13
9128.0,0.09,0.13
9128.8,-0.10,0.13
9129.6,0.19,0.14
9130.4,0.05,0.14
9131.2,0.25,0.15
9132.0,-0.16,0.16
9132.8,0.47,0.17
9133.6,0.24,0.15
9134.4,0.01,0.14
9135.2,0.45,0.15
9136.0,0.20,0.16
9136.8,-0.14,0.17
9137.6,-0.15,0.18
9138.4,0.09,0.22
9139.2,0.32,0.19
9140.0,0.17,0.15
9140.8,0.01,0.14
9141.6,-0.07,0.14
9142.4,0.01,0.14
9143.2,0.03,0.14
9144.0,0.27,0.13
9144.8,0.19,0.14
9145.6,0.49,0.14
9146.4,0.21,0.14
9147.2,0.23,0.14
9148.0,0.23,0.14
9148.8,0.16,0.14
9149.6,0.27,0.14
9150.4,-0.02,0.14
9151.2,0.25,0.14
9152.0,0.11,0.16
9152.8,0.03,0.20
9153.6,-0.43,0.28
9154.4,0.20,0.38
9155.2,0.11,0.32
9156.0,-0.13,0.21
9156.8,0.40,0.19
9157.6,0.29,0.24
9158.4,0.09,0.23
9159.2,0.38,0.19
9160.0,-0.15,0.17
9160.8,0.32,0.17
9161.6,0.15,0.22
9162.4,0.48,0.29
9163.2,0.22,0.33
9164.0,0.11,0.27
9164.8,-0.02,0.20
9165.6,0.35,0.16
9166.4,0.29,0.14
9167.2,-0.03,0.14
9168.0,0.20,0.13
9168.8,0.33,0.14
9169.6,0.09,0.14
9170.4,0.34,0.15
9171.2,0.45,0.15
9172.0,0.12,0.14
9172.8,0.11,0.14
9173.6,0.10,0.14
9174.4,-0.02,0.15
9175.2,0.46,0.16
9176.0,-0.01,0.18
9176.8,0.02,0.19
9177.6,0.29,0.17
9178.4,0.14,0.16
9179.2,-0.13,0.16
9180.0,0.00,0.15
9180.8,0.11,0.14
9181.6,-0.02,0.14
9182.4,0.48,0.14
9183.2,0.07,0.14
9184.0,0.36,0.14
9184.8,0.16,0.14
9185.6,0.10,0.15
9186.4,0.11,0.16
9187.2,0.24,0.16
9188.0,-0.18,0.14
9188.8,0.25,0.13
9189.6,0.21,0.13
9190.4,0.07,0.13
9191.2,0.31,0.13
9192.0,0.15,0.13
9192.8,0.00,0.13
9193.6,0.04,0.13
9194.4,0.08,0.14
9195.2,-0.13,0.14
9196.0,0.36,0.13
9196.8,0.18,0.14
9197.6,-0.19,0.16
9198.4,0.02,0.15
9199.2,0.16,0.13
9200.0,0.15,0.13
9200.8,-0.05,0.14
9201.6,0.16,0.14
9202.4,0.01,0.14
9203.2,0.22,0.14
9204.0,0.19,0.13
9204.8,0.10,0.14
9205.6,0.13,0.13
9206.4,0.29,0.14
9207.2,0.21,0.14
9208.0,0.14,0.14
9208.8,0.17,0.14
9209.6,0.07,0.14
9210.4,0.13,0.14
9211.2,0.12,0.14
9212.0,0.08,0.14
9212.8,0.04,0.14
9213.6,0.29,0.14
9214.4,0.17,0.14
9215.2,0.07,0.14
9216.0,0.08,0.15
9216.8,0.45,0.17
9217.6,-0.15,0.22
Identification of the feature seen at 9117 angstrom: H-beta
